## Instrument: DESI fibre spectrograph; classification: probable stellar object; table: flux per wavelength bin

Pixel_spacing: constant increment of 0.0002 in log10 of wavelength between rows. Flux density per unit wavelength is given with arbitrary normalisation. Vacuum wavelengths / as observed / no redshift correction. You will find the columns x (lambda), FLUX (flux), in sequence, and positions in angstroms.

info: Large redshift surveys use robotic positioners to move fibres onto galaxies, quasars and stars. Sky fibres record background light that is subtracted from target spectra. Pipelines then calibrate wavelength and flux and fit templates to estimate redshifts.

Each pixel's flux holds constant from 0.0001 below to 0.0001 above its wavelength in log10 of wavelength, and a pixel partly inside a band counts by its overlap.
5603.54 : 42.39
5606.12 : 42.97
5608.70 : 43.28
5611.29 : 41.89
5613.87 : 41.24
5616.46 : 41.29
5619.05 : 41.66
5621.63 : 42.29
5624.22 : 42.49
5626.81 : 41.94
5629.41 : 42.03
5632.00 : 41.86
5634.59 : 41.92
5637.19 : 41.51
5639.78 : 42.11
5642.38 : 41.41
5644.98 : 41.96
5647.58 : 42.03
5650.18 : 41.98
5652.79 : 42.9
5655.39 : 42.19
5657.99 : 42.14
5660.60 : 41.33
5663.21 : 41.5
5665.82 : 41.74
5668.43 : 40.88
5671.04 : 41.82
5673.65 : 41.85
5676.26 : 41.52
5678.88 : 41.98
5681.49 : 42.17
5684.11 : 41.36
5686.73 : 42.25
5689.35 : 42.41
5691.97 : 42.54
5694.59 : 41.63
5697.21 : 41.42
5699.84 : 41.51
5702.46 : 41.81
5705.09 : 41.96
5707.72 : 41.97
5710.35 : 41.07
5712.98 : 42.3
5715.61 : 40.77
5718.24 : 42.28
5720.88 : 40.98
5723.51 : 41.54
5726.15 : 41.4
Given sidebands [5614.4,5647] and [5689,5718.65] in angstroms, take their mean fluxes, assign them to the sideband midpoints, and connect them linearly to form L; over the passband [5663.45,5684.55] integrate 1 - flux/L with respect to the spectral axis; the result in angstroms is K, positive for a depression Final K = 0.1 angstroms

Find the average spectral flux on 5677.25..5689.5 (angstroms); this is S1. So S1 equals 42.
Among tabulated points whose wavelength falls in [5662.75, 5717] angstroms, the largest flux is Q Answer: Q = 42.54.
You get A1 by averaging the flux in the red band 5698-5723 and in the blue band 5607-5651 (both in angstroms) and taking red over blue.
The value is 0.99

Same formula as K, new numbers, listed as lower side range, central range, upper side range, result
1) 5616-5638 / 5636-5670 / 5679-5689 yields 0.1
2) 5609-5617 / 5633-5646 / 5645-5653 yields 0.1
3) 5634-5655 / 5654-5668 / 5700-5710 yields 0.1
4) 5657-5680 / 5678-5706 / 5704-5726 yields -0.2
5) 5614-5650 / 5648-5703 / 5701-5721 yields -0.1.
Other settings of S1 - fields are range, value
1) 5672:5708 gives 41.9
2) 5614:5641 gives 41.9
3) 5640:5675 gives 41.8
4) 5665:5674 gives 41.5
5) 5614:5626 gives 41.9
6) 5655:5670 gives 41.6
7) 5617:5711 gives 41.9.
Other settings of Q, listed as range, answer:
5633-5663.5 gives 42.9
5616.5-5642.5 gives 42.49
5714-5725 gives 42.28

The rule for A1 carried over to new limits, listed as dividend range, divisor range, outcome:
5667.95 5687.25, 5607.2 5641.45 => 0.99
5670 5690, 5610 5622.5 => 1.01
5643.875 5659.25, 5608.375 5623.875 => 1.01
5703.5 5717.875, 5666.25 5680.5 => 1.00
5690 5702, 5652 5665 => 1.00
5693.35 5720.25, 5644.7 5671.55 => 1.00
